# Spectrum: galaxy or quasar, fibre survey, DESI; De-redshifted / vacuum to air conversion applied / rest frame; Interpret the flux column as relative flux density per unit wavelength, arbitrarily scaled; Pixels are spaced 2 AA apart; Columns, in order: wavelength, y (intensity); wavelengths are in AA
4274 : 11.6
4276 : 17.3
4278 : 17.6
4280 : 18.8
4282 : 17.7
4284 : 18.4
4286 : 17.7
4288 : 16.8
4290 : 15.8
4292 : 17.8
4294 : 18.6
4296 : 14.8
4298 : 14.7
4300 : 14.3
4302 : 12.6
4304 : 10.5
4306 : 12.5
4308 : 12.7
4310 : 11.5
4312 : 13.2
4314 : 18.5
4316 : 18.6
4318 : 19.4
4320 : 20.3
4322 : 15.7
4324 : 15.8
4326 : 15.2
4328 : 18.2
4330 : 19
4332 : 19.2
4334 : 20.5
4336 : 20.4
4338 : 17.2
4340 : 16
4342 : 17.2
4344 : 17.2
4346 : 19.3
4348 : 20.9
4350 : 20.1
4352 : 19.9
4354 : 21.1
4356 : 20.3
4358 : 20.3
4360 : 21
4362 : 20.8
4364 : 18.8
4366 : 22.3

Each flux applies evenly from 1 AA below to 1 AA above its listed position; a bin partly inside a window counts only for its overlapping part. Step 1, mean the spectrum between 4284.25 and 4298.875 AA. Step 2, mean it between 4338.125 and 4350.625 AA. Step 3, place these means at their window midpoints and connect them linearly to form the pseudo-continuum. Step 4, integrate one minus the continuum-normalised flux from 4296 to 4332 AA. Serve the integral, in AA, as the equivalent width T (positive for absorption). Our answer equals 3.89 AA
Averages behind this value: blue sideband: 16.7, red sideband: 18.3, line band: 15.5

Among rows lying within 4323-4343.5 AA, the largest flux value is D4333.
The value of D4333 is 20.5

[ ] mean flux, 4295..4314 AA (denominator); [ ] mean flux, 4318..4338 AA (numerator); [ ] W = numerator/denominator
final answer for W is 1.38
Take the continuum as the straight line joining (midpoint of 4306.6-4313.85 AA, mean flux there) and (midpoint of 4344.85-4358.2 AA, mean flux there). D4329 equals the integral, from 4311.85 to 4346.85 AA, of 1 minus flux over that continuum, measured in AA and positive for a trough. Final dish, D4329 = -3.6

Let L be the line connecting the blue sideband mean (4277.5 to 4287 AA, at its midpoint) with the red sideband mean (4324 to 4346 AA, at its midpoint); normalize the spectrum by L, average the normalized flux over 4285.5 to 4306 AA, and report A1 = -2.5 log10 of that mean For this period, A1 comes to 0.19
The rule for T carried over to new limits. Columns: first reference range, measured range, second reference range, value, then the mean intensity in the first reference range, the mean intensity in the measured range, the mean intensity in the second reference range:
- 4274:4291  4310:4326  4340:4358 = 1.3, 17.2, 16.9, 19.4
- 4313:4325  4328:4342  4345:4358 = 0.4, 18.1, 18.6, 20.3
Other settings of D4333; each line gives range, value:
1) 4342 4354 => 21.1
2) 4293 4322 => 20.3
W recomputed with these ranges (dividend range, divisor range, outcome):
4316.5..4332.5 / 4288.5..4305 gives 1.19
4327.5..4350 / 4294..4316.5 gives 1.33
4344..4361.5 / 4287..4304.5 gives 1.33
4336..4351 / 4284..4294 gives 1.06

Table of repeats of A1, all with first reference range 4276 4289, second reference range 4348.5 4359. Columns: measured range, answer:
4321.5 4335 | 0.10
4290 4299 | 0.11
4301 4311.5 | 0.48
